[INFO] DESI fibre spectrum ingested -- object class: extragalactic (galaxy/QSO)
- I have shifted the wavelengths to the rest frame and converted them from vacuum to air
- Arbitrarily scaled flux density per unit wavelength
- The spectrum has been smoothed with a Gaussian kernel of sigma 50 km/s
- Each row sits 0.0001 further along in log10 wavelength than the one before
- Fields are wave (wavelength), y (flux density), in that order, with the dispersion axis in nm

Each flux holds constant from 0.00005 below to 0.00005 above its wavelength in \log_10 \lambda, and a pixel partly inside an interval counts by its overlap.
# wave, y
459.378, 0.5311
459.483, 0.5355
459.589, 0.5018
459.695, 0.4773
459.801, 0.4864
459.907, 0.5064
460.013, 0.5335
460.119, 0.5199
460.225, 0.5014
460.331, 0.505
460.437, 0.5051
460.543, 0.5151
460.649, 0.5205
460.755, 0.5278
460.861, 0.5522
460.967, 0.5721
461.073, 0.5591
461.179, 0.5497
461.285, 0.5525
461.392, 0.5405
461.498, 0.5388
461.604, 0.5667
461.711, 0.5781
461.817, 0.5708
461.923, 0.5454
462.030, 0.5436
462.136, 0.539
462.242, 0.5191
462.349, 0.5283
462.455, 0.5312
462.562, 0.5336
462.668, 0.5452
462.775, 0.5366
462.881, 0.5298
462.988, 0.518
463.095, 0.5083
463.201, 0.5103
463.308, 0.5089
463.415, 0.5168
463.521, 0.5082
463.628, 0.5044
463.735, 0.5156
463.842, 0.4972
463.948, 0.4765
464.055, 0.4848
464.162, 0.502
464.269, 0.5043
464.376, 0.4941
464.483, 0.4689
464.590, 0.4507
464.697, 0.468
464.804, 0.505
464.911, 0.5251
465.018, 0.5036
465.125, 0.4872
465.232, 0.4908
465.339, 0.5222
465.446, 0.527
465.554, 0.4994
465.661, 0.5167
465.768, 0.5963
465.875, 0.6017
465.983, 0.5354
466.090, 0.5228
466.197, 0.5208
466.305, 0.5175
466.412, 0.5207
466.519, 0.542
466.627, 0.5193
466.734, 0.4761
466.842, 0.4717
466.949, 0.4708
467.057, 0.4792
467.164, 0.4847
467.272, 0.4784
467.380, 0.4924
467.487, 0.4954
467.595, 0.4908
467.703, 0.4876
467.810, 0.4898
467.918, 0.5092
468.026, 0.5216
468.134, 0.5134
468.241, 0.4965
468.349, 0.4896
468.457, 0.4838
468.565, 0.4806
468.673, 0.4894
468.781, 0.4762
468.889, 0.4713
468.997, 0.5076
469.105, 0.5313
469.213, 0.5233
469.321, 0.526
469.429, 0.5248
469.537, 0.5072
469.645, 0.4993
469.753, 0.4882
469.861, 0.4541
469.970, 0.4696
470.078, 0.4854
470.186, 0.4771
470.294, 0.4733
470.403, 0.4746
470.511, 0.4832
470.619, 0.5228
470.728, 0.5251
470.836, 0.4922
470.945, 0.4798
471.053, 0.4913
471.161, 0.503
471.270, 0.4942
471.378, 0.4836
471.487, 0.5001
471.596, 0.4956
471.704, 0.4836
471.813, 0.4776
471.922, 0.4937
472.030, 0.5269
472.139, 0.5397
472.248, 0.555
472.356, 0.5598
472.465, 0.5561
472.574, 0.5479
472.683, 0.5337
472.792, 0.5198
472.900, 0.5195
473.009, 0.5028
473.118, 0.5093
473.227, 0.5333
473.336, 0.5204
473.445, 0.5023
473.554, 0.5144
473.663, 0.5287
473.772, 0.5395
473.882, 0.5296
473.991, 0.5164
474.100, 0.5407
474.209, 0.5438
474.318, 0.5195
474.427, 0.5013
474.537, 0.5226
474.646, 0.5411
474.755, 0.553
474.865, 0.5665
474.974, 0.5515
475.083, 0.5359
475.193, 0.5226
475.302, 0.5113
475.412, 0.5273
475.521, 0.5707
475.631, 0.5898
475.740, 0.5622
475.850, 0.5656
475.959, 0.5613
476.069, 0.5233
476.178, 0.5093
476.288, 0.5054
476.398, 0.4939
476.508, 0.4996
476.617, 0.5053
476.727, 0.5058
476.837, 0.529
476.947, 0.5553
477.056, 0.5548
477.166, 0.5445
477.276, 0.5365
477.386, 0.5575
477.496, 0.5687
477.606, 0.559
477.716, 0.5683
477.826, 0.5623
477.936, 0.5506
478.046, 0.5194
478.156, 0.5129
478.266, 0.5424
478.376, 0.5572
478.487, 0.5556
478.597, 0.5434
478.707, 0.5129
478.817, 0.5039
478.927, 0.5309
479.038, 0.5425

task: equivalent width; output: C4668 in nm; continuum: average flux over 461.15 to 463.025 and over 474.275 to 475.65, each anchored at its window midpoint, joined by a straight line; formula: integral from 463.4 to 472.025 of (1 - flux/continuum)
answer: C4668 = 0.66 nm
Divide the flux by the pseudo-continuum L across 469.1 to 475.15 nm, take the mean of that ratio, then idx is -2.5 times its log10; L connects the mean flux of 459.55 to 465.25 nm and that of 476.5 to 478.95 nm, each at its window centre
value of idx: 0.04 mag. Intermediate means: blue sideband 0.518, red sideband 0.539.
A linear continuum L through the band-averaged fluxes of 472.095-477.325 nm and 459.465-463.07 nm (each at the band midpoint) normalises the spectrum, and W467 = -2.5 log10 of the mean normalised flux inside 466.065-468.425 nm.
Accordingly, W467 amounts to 0.070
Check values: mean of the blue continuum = 0.532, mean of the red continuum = 0.533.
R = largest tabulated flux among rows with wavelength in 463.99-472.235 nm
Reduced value 0.6017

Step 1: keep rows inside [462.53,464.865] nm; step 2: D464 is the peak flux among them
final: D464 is 0.5452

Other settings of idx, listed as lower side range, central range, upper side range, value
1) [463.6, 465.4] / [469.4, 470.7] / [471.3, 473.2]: 0.05 mag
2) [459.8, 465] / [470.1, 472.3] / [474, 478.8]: 0.07 mag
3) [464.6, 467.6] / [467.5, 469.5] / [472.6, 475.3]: 0.03 mag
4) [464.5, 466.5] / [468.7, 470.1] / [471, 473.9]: 0.04 mag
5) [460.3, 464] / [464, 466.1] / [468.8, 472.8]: 0.03 mag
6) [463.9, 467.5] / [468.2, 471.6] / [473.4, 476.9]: 0.05 mag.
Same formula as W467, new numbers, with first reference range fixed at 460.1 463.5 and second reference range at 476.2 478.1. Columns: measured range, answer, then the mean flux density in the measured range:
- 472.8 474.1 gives 0.03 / 0.521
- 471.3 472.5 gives 0.04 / 0.515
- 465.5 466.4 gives -0.01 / 0.538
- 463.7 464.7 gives 0.10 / 0.487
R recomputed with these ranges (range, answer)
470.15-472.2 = 0.5397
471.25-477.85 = 0.5898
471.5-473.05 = 0.5598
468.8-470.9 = 0.5313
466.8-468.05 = 0.5216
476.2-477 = 0.5553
